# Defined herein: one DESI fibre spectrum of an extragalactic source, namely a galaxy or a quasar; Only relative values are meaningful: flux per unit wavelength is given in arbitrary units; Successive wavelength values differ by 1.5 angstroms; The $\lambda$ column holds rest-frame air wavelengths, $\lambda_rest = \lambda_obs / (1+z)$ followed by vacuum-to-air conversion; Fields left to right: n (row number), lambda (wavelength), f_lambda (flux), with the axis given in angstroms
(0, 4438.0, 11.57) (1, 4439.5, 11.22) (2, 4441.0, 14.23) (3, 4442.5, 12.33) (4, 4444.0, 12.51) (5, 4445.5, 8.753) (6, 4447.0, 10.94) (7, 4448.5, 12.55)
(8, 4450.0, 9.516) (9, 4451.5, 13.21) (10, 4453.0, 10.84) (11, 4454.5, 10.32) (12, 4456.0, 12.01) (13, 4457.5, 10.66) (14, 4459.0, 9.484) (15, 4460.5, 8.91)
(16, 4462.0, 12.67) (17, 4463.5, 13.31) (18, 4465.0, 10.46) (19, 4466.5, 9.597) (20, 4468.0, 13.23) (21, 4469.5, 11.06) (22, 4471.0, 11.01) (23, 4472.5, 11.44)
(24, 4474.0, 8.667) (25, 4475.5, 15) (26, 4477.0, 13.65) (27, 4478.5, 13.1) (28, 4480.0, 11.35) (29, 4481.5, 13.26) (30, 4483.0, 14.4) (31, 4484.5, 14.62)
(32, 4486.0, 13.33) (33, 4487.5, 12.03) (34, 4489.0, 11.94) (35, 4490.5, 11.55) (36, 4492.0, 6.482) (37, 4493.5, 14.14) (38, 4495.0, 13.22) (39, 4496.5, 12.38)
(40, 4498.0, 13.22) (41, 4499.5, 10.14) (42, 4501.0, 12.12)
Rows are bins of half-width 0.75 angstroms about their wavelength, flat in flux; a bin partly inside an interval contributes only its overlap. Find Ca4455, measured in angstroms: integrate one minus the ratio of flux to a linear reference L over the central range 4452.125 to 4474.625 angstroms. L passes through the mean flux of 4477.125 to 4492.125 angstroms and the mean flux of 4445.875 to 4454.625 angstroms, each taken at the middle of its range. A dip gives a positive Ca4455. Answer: 1.4 angstroms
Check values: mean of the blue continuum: 11.2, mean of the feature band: 10.9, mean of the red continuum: 12.5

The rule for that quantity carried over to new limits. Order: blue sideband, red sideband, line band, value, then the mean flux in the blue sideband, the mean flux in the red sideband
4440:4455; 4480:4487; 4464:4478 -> 1.4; 11.5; 13.6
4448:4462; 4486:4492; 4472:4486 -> -2.1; 10.9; 11.4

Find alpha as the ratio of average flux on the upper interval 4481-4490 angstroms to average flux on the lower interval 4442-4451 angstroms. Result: 1.19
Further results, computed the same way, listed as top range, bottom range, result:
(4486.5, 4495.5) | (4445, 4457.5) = 1.05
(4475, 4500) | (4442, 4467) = 1.14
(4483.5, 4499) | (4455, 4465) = 1.11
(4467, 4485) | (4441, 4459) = 1.11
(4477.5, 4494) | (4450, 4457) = 1.09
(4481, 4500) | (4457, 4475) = 1.13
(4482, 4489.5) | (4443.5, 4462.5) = 1.22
